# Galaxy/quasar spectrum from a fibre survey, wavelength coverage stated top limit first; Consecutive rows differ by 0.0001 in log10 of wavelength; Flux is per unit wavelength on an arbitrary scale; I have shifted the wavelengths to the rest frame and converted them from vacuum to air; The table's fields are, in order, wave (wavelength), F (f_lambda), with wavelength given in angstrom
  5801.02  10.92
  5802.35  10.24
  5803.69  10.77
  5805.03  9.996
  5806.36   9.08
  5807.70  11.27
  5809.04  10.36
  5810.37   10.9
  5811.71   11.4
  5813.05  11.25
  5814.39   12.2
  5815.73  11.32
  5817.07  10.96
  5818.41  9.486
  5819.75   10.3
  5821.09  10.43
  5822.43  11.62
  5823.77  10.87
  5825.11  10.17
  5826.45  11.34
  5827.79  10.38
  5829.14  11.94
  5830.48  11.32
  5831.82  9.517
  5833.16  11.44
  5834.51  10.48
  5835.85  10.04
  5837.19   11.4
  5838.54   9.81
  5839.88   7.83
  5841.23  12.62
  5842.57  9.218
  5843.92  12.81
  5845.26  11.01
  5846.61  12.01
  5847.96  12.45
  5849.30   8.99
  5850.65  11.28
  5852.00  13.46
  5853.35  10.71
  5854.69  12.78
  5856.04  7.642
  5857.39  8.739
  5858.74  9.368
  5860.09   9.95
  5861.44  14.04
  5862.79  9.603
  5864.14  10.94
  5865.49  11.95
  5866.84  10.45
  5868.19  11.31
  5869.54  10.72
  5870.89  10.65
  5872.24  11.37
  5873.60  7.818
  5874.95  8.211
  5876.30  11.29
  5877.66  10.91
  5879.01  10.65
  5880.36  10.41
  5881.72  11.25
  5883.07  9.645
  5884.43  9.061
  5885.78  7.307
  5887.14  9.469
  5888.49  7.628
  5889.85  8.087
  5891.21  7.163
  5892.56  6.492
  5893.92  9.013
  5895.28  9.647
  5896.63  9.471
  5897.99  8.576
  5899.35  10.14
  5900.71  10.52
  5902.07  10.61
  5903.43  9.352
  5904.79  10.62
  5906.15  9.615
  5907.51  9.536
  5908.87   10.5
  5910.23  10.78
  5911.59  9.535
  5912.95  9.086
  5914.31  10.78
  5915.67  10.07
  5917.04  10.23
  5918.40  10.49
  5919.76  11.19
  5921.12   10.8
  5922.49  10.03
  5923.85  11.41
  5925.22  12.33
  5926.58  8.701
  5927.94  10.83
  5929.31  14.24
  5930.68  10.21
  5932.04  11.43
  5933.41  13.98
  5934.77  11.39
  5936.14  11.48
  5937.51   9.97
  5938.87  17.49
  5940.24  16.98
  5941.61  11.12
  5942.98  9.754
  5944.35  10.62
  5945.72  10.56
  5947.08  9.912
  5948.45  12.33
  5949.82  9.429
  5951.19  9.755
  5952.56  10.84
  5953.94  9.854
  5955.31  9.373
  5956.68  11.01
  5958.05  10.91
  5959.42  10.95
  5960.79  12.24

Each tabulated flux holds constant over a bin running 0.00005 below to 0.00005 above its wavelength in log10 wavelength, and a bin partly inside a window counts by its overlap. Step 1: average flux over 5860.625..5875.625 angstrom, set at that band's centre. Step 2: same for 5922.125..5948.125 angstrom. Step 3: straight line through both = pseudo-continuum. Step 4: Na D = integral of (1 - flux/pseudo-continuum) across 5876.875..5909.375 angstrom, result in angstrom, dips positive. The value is 4.8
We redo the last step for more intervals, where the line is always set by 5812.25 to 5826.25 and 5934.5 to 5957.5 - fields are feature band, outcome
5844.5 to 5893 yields 3.86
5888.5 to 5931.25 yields 4.61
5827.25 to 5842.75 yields 0.55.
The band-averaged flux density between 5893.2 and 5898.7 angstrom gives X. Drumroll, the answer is 9.16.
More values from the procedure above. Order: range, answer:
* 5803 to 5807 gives 9.95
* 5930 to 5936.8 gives 11.7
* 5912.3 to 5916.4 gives 9.98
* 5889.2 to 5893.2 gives 7.25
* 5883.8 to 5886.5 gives 8.19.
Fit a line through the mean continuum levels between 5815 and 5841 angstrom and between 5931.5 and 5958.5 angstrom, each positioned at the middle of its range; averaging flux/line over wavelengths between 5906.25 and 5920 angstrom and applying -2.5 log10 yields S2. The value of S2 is 0.104 mag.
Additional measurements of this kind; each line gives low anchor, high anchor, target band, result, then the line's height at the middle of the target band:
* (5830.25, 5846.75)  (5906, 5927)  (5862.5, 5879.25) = 0.01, 10.5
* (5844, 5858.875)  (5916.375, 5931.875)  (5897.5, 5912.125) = 0.10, 11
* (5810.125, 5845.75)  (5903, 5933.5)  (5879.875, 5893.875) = 0.23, 10.7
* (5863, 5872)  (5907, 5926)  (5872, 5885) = 0.09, 10.9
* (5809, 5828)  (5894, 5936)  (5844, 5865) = -0.02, 10.8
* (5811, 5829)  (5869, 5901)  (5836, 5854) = -0.07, 10.3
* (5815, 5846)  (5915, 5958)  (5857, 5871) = 0.01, 10.9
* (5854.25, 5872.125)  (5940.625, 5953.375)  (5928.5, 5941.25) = -0.21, 10.6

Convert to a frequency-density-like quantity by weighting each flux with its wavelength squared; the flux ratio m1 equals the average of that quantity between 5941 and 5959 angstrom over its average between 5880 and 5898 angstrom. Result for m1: 1.21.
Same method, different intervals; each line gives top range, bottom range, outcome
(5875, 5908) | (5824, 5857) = 0.88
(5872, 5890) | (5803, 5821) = 0.91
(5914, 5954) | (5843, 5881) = 1.08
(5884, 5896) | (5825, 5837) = 0.78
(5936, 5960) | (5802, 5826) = 1.10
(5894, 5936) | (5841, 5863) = 0.98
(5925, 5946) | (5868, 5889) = 1.24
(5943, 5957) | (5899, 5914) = 1.04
